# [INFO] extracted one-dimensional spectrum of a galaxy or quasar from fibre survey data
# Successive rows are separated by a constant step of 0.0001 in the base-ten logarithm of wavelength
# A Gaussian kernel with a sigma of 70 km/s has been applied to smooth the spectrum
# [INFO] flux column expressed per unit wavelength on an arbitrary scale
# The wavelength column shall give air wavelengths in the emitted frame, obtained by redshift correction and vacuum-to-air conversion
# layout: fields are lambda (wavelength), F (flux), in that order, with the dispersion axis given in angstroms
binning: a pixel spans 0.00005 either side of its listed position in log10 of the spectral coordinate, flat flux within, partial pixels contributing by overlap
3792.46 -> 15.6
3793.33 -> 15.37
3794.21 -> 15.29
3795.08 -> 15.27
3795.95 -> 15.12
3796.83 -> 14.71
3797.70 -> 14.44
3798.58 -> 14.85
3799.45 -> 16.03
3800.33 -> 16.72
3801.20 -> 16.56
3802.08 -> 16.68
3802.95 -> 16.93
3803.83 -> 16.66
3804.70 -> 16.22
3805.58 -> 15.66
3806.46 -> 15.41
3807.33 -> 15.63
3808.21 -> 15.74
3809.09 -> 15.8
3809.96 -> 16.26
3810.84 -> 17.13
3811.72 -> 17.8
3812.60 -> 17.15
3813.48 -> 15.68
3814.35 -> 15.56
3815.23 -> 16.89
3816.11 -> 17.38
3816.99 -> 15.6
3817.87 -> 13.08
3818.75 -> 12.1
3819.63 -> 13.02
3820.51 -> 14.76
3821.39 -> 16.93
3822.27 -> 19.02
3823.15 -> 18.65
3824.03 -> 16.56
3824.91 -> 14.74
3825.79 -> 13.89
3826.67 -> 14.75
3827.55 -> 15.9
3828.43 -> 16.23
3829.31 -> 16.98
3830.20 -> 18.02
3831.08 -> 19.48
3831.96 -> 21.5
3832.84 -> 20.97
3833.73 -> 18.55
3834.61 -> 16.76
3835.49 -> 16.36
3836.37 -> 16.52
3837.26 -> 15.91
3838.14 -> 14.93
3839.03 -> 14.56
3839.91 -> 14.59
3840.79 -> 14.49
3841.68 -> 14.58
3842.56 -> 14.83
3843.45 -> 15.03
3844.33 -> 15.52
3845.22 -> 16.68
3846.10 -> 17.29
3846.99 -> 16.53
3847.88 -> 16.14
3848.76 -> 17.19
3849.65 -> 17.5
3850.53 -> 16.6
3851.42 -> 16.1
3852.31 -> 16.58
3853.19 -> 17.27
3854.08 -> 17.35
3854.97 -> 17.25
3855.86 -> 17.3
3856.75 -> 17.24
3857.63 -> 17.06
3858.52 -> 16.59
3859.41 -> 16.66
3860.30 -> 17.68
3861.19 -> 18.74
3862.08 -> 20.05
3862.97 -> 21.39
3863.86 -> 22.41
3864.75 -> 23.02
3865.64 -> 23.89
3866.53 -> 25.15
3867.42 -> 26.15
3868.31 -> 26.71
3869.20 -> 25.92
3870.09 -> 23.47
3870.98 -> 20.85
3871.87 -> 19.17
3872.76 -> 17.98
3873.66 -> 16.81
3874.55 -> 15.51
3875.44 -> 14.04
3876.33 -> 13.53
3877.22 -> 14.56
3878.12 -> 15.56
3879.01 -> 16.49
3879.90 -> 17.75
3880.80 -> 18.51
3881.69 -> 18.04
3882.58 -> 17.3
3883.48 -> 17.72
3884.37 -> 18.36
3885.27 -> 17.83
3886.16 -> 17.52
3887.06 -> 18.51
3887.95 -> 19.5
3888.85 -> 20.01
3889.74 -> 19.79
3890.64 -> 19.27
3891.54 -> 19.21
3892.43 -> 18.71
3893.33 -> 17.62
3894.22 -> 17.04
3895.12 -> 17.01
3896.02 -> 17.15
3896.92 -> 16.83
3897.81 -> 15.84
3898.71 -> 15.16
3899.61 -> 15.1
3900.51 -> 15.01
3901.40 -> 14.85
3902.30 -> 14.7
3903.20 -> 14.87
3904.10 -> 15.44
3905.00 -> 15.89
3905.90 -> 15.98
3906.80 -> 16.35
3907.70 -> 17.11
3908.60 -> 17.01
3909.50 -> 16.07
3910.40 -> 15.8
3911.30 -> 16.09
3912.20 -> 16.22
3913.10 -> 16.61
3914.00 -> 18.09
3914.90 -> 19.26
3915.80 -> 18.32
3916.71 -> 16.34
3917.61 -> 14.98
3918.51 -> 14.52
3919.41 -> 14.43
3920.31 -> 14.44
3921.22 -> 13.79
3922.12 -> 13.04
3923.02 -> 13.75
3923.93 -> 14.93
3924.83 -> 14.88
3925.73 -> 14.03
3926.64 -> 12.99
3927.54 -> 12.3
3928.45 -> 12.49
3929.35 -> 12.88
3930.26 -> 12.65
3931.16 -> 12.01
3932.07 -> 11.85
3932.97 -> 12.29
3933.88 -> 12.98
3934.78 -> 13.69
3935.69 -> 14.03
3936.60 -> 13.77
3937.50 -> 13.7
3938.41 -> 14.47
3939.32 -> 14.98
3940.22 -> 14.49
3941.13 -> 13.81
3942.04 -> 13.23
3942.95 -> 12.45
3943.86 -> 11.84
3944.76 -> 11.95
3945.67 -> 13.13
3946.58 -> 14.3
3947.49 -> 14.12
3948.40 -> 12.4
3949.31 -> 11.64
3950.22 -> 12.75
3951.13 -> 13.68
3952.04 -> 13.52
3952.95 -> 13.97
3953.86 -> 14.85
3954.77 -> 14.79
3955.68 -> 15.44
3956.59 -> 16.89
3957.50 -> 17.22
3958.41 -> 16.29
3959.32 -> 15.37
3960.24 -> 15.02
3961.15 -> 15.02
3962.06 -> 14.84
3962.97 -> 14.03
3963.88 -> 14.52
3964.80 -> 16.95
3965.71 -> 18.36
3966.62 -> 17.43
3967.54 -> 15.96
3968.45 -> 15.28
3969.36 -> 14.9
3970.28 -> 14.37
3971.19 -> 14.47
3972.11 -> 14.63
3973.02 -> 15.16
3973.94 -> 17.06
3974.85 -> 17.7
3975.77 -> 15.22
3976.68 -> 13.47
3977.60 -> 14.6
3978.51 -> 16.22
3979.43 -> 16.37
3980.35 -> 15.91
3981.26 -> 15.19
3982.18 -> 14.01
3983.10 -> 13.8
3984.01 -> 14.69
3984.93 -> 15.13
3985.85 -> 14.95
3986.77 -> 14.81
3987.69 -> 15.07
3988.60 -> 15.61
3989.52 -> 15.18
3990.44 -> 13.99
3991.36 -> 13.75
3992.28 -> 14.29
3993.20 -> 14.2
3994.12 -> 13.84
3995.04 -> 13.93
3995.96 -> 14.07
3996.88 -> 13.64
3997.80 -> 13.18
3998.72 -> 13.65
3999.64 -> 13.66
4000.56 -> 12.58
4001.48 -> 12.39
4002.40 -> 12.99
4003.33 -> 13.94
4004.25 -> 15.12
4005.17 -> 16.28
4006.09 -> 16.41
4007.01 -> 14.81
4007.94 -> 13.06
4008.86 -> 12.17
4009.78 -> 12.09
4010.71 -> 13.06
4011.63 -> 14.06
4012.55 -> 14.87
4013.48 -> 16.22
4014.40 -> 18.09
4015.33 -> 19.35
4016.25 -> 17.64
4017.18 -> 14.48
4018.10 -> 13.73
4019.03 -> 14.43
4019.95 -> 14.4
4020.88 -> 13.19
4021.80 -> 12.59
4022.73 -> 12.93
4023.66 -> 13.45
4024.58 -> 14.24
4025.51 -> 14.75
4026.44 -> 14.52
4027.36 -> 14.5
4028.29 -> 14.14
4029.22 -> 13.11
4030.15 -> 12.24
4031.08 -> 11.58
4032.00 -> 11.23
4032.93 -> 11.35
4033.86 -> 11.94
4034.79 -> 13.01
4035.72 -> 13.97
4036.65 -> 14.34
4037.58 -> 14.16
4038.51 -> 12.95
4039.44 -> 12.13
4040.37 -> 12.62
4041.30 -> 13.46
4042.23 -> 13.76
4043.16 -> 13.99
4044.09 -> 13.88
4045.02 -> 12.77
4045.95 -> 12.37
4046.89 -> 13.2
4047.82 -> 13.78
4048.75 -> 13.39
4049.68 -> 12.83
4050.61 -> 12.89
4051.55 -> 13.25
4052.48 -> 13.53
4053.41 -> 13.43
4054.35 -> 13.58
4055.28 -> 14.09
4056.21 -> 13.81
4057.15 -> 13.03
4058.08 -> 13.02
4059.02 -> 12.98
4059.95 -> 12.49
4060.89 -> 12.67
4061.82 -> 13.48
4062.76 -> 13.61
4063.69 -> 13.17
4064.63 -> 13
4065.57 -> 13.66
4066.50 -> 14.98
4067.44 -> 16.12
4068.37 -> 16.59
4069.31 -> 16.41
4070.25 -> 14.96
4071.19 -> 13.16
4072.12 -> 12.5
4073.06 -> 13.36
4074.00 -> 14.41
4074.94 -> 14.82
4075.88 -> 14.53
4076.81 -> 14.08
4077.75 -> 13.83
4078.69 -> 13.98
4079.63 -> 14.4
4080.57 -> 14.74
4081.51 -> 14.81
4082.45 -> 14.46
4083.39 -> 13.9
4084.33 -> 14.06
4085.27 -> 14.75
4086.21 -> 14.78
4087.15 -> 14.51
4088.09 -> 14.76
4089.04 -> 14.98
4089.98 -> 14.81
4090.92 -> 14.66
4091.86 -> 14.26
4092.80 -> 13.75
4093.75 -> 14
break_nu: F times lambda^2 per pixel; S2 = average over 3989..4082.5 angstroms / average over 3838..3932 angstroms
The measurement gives 0.88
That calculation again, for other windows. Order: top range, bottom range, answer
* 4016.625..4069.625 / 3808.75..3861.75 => 0.91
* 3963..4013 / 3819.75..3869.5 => 0.89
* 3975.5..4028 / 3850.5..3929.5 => 0.89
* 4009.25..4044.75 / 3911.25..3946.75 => 1.03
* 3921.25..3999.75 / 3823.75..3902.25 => 0.85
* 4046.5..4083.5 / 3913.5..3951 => 1.07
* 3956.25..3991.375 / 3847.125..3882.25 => 0.87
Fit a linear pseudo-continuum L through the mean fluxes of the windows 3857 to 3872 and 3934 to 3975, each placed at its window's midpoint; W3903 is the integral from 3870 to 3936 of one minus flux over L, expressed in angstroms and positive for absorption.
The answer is 8.9 angstroms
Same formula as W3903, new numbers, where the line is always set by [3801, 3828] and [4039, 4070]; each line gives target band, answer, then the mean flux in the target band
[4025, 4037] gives 0.60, 13.1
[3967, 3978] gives -0.66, 15.2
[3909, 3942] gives 0.88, 14.5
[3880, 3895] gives -3.12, 18.4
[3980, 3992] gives -0.42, 14.8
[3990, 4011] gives 0.48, 13.8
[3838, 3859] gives -0.86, 16.2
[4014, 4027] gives -0.84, 14.8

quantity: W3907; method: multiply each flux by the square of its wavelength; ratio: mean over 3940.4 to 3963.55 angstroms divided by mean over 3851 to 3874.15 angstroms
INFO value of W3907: 0.7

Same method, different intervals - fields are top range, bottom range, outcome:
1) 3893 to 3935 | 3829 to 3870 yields 0.85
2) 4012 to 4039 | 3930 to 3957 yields 1.08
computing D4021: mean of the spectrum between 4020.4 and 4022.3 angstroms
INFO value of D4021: 12.9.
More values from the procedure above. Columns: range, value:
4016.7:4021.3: 14.1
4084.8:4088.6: 14.7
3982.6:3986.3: 14.6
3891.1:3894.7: 18.2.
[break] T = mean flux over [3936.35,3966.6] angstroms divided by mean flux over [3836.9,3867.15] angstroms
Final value 0.82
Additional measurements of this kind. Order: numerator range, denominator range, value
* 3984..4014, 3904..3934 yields 0.95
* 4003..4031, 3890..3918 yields 0.87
